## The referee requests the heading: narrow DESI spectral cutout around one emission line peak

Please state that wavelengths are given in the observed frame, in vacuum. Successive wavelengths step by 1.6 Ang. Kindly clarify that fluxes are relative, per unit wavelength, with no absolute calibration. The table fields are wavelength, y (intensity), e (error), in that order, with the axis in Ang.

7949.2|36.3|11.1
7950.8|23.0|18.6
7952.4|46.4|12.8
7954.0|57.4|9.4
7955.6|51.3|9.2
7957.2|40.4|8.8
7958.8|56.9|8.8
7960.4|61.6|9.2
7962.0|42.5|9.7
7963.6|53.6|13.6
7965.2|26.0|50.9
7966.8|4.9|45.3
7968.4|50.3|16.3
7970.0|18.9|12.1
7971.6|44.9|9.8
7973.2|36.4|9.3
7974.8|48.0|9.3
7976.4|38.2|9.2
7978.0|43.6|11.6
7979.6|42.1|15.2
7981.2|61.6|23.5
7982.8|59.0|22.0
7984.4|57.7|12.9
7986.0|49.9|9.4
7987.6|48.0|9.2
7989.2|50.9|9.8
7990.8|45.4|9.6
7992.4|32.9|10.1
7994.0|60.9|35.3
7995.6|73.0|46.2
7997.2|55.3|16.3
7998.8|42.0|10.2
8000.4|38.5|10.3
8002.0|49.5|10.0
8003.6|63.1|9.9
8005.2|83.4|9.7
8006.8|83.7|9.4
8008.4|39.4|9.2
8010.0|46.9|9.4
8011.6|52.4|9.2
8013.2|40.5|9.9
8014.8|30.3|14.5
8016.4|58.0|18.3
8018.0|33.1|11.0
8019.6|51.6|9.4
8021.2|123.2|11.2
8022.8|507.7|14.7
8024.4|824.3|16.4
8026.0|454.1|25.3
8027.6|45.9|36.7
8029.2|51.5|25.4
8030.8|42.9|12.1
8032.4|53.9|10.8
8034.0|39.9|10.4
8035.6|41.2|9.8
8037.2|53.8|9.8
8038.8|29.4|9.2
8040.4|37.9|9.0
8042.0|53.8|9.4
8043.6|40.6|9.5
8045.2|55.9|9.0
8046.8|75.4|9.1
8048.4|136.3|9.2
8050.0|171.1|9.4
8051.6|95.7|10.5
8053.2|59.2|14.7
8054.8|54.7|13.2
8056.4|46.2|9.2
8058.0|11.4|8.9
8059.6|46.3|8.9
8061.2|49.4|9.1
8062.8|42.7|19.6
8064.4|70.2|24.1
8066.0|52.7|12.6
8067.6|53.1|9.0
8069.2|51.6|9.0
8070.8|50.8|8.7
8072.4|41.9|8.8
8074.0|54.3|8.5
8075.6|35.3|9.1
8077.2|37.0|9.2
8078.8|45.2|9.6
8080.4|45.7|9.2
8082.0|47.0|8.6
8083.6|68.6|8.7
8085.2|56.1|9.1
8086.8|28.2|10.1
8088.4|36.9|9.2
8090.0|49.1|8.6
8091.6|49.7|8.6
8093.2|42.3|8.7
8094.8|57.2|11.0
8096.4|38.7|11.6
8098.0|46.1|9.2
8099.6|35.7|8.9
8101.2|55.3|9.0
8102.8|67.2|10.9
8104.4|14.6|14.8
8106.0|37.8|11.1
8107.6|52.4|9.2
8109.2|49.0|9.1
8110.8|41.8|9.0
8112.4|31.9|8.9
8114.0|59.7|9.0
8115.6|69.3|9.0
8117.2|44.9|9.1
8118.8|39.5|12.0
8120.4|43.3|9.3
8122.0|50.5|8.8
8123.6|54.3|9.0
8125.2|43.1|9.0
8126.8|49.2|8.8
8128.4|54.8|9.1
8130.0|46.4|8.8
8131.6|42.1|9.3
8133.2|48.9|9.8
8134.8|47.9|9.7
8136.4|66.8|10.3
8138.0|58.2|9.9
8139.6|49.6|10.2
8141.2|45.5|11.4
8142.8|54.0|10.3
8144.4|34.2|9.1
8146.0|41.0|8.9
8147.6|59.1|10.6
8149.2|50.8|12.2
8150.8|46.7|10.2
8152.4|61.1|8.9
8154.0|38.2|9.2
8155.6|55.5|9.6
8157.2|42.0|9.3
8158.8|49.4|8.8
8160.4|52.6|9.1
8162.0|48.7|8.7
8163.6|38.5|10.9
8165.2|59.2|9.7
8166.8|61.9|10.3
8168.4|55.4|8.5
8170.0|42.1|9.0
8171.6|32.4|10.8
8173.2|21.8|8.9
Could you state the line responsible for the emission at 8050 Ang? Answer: [N II]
